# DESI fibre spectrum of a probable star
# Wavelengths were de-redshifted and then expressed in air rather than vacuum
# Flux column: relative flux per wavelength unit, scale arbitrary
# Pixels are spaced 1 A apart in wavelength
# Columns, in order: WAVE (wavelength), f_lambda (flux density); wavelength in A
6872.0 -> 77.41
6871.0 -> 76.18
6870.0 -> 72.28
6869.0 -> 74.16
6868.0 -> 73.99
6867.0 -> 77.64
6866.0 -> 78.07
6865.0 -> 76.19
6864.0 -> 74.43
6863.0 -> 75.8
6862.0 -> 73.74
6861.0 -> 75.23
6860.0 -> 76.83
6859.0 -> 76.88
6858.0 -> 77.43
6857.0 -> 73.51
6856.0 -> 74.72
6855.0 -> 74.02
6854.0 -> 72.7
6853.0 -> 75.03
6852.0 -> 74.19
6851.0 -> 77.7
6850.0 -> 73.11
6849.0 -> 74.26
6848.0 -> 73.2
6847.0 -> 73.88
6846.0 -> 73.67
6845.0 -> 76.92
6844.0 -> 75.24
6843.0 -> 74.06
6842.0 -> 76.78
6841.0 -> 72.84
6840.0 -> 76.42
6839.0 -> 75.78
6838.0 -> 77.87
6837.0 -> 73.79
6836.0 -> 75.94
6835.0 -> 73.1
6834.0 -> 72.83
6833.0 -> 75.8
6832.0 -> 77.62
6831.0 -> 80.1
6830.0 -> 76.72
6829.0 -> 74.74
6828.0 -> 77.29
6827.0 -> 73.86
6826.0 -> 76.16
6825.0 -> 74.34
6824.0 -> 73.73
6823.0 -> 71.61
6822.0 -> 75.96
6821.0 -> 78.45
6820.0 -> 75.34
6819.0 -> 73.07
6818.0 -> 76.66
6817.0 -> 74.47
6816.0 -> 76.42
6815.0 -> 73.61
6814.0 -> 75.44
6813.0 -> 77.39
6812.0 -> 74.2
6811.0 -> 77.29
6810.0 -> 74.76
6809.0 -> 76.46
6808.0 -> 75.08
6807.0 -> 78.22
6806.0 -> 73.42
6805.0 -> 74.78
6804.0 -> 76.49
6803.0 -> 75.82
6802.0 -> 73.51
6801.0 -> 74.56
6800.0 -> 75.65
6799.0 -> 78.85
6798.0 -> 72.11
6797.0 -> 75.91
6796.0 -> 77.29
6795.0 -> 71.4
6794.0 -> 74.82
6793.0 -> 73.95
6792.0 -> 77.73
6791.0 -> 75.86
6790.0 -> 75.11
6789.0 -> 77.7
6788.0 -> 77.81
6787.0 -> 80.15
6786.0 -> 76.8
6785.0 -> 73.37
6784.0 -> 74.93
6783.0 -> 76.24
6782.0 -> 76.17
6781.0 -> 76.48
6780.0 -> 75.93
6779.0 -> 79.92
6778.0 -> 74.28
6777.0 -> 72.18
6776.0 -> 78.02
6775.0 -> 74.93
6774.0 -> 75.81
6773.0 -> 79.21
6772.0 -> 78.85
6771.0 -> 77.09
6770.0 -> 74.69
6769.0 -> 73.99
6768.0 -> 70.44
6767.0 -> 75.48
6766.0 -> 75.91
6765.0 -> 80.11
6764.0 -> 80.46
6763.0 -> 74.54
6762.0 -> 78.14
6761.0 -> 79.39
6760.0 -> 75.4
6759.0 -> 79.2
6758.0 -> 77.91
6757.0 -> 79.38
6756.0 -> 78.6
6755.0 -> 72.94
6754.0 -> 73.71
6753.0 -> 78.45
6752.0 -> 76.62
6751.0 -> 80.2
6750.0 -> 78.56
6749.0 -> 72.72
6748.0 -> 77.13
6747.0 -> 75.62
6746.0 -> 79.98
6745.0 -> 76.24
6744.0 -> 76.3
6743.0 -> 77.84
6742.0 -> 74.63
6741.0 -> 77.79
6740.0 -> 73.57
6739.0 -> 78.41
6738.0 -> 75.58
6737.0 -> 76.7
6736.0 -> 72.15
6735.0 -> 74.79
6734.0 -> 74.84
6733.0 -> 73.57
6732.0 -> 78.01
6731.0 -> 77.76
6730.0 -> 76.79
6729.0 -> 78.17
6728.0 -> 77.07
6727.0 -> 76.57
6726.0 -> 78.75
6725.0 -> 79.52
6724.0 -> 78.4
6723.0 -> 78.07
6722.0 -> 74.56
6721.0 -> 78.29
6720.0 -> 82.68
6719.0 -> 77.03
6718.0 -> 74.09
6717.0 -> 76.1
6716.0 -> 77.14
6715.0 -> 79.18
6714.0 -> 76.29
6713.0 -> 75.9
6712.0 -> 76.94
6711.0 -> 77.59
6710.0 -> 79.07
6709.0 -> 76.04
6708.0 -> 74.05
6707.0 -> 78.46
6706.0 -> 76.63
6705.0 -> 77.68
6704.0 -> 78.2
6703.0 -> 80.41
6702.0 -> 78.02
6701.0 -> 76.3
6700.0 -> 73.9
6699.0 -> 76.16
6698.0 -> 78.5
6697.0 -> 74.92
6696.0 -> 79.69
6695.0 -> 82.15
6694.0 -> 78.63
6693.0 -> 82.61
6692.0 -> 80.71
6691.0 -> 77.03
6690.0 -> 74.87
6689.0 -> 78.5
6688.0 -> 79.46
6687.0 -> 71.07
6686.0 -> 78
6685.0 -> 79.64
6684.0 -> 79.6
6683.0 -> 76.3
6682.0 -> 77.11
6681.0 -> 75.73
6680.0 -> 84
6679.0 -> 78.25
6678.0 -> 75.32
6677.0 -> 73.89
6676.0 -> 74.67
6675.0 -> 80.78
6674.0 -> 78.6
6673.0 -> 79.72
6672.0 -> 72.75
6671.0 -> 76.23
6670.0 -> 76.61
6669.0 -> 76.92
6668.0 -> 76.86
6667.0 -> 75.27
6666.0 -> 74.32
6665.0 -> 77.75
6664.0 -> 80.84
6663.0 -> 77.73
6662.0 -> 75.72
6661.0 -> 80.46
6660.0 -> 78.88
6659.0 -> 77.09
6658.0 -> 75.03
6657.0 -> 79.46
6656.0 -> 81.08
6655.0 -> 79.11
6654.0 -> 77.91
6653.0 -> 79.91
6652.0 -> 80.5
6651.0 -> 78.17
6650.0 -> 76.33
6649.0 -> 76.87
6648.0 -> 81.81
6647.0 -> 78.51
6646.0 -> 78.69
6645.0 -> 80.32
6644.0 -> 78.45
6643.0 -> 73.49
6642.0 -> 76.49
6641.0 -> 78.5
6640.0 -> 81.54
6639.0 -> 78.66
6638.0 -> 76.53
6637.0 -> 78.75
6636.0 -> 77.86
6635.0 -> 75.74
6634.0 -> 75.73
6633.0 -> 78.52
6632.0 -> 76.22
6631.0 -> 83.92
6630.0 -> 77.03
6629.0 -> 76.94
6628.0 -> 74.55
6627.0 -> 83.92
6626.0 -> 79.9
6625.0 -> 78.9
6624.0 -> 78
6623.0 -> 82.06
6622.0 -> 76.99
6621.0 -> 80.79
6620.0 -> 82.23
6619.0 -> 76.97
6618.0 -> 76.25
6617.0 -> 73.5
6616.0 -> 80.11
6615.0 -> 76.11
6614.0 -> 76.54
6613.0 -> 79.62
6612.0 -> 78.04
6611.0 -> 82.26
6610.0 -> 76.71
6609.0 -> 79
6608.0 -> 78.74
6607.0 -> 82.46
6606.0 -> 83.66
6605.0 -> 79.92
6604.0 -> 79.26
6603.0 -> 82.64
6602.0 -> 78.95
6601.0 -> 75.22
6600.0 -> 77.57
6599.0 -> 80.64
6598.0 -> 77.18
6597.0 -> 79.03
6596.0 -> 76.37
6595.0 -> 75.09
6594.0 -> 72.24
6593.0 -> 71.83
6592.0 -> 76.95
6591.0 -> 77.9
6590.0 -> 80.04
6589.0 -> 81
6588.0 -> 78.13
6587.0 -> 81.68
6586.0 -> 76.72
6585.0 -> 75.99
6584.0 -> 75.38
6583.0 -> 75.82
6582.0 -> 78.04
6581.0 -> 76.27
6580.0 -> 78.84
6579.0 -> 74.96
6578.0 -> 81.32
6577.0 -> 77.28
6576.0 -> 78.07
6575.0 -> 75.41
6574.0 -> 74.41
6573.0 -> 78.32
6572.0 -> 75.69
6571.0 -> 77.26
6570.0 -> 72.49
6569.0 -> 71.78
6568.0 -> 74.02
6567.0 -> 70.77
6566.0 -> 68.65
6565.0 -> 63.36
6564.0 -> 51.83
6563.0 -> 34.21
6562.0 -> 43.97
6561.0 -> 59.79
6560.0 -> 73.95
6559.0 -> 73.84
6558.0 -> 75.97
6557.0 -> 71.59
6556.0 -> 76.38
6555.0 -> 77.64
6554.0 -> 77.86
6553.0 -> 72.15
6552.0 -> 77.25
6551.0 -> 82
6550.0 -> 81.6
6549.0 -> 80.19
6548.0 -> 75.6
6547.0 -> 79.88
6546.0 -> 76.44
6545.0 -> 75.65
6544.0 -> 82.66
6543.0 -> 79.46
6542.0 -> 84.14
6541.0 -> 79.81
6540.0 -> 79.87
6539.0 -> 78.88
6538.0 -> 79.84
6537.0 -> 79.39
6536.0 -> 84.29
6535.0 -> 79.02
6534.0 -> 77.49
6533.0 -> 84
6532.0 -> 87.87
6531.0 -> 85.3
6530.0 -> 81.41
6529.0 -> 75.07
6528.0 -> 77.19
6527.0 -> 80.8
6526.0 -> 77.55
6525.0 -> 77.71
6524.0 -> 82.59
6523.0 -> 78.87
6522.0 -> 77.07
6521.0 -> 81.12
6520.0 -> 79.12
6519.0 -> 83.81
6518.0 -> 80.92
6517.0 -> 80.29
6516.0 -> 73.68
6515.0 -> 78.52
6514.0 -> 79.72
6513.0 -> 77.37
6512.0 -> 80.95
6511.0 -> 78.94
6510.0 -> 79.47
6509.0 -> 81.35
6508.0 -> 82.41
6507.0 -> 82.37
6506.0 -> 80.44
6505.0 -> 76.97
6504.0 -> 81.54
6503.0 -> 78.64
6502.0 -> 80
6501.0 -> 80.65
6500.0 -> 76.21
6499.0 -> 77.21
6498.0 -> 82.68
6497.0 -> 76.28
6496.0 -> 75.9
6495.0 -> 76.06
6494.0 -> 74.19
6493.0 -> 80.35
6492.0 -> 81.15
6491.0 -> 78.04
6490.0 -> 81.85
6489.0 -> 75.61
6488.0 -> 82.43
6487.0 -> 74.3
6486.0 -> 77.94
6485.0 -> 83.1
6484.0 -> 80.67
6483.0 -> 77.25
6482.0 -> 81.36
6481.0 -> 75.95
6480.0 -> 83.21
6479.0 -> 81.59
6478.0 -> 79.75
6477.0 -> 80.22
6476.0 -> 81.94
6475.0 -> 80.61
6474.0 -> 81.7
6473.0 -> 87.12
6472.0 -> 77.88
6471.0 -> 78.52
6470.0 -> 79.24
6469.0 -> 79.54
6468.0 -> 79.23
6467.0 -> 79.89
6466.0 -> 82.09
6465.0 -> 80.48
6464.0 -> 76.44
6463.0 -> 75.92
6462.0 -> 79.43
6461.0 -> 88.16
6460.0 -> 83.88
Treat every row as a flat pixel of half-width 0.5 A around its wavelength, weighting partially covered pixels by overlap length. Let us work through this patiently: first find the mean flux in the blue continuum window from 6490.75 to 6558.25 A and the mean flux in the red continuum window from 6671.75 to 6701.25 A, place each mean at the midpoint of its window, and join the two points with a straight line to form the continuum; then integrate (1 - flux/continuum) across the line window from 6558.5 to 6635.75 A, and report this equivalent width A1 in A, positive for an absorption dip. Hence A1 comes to 2.7 A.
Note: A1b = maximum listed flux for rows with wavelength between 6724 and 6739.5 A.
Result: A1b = 79.52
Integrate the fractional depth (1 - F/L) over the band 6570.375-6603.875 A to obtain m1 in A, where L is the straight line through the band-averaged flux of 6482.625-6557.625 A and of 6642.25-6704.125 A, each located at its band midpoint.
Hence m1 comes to 0.5 A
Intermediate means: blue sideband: 79.3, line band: 77.3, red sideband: 77.8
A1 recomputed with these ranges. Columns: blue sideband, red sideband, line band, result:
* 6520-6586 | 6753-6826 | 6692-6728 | -0.9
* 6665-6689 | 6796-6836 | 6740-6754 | -0.1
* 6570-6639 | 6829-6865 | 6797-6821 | 0.1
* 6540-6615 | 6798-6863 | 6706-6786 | -1.4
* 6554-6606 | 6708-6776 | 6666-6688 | -0.4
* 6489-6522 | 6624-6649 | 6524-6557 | -0.2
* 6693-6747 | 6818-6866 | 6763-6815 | 0.1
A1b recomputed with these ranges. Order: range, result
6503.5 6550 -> 87.87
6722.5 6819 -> 80.46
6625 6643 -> 83.92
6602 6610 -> 83.66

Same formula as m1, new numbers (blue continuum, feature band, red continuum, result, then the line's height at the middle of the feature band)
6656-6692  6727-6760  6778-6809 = -0.04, 76.5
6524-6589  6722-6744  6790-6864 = -0.33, 75.4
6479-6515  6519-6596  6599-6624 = 3.00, 79.1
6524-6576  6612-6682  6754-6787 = -2.06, 75.8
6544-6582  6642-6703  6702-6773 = -1.94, 75.4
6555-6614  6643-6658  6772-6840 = -0.74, 75.1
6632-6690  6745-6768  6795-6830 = -0.27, 76.2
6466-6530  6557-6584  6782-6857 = 2.68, 78.5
